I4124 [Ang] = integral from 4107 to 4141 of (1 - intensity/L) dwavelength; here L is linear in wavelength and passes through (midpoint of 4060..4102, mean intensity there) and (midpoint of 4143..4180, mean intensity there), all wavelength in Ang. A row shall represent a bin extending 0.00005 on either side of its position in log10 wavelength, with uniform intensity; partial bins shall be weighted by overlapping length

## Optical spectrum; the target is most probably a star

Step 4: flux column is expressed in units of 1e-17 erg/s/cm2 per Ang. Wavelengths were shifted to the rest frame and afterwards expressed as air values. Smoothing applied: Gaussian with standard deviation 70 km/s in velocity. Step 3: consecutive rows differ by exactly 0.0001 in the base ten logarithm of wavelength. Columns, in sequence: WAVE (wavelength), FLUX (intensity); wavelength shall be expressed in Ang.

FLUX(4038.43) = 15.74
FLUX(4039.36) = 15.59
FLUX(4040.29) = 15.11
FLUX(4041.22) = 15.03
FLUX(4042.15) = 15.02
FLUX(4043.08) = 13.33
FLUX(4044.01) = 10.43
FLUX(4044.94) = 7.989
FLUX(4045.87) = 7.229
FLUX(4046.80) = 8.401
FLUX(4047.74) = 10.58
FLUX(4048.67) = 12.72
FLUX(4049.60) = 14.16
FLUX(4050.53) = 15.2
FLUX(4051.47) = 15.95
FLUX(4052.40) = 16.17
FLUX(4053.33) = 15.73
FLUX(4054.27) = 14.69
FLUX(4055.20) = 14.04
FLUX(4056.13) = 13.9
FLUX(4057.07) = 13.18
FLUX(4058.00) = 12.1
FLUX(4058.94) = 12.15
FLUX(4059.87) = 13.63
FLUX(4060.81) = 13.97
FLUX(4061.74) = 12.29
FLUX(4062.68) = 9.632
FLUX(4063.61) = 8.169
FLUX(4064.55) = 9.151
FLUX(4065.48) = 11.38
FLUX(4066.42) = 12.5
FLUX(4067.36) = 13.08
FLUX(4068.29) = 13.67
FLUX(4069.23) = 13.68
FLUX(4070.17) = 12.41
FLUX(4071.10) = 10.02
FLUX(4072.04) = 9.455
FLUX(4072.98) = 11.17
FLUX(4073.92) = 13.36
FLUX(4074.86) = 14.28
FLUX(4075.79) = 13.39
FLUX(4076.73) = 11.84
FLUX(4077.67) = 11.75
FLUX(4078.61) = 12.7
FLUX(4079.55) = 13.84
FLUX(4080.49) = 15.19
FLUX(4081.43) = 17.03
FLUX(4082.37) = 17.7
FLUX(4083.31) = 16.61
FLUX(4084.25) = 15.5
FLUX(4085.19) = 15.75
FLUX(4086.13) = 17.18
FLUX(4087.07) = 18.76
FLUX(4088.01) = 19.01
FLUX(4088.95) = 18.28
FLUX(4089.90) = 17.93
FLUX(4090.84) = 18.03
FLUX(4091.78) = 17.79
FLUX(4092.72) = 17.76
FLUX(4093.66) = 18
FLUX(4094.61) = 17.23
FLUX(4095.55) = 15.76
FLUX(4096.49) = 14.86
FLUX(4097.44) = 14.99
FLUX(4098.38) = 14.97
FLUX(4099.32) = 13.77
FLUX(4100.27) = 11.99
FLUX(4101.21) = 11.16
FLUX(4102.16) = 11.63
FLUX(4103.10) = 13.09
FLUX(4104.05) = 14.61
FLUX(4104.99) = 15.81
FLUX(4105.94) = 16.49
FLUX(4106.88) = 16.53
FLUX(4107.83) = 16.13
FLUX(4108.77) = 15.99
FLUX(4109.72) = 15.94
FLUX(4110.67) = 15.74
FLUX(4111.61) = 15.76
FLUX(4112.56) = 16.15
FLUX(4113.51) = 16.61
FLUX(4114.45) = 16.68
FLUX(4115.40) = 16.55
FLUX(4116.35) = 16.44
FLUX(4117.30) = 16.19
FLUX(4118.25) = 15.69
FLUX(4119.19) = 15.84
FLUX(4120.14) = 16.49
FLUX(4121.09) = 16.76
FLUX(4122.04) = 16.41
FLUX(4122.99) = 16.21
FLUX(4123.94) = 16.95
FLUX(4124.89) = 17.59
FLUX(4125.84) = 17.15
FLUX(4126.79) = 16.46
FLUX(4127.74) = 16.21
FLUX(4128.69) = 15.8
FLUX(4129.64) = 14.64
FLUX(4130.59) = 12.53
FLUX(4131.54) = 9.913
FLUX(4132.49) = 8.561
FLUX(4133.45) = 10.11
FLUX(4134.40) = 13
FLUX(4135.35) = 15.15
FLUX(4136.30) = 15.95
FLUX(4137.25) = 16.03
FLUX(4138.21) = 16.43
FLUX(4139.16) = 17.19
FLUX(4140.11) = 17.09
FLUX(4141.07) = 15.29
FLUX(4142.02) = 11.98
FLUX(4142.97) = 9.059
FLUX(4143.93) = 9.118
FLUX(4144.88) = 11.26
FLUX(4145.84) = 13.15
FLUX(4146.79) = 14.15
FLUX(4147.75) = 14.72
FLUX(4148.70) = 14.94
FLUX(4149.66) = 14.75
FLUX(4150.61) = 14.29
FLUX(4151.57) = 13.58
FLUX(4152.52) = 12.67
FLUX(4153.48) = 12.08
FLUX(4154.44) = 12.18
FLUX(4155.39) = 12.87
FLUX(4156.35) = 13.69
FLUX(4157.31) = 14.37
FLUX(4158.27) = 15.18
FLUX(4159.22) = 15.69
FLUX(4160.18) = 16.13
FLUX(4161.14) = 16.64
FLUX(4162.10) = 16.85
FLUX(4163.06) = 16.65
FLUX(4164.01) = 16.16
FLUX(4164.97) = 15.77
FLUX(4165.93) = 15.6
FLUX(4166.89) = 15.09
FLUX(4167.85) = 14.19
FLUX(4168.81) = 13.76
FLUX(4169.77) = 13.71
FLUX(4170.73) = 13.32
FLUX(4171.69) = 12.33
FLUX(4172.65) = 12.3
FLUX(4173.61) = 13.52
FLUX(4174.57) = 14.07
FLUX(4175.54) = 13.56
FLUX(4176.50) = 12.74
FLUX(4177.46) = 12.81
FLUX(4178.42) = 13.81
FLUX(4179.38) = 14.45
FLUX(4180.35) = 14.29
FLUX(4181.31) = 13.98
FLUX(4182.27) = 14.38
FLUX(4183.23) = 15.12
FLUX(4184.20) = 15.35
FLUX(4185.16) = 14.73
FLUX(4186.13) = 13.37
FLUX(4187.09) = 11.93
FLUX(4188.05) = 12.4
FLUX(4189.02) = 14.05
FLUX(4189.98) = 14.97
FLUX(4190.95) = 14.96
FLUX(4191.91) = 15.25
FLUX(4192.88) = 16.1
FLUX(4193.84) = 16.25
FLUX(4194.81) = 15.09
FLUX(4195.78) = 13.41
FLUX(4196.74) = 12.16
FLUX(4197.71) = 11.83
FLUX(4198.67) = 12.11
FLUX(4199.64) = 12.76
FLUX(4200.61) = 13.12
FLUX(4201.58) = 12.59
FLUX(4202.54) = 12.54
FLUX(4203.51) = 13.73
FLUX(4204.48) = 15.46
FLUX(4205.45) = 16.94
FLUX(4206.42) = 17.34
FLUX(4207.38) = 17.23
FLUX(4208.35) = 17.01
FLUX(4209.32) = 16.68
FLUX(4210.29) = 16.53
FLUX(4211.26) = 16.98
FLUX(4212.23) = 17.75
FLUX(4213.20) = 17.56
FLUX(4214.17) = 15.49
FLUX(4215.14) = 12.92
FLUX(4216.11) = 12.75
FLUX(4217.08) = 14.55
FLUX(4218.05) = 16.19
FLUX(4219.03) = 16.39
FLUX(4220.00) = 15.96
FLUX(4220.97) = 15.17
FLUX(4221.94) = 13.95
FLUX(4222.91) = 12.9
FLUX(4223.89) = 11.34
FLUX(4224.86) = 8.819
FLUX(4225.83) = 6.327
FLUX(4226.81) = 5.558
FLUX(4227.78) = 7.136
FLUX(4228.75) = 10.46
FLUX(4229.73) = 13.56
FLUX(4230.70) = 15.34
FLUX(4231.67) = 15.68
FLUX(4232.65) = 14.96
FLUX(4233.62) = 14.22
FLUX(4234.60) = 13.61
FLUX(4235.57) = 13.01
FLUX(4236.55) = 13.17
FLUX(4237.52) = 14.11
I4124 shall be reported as -3.4 Ang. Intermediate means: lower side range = 14.2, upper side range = 13.9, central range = 15.5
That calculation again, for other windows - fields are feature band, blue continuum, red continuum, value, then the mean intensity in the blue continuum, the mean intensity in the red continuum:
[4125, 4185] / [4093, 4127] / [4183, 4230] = 3.0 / 15.7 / 13.9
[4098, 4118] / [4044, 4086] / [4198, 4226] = -2.7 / 12.9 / 14.5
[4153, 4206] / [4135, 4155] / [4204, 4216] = 3.5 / 13.8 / 16.4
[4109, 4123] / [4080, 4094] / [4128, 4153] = -0.9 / 17.4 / 13.5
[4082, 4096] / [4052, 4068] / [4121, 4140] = -3.9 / 12.7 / 15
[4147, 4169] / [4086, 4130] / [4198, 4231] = 0.5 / 16.1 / 13.8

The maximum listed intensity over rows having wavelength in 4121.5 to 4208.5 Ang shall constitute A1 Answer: 17.59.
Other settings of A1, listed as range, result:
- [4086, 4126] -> 19.01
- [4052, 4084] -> 17.7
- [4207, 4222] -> 17.75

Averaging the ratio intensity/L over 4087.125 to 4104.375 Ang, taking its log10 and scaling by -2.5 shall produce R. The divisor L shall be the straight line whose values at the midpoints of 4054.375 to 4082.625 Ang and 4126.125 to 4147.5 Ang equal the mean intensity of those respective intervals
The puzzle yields -0.199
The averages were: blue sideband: 12.7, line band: 15.7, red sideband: 13.6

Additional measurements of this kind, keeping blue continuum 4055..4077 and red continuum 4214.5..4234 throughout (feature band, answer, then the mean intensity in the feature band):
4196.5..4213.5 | -0.187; 15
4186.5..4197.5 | -0.127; 14.2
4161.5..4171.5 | -0.200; 15.1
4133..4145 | -0.110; 13.8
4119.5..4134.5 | -0.188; 14.7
